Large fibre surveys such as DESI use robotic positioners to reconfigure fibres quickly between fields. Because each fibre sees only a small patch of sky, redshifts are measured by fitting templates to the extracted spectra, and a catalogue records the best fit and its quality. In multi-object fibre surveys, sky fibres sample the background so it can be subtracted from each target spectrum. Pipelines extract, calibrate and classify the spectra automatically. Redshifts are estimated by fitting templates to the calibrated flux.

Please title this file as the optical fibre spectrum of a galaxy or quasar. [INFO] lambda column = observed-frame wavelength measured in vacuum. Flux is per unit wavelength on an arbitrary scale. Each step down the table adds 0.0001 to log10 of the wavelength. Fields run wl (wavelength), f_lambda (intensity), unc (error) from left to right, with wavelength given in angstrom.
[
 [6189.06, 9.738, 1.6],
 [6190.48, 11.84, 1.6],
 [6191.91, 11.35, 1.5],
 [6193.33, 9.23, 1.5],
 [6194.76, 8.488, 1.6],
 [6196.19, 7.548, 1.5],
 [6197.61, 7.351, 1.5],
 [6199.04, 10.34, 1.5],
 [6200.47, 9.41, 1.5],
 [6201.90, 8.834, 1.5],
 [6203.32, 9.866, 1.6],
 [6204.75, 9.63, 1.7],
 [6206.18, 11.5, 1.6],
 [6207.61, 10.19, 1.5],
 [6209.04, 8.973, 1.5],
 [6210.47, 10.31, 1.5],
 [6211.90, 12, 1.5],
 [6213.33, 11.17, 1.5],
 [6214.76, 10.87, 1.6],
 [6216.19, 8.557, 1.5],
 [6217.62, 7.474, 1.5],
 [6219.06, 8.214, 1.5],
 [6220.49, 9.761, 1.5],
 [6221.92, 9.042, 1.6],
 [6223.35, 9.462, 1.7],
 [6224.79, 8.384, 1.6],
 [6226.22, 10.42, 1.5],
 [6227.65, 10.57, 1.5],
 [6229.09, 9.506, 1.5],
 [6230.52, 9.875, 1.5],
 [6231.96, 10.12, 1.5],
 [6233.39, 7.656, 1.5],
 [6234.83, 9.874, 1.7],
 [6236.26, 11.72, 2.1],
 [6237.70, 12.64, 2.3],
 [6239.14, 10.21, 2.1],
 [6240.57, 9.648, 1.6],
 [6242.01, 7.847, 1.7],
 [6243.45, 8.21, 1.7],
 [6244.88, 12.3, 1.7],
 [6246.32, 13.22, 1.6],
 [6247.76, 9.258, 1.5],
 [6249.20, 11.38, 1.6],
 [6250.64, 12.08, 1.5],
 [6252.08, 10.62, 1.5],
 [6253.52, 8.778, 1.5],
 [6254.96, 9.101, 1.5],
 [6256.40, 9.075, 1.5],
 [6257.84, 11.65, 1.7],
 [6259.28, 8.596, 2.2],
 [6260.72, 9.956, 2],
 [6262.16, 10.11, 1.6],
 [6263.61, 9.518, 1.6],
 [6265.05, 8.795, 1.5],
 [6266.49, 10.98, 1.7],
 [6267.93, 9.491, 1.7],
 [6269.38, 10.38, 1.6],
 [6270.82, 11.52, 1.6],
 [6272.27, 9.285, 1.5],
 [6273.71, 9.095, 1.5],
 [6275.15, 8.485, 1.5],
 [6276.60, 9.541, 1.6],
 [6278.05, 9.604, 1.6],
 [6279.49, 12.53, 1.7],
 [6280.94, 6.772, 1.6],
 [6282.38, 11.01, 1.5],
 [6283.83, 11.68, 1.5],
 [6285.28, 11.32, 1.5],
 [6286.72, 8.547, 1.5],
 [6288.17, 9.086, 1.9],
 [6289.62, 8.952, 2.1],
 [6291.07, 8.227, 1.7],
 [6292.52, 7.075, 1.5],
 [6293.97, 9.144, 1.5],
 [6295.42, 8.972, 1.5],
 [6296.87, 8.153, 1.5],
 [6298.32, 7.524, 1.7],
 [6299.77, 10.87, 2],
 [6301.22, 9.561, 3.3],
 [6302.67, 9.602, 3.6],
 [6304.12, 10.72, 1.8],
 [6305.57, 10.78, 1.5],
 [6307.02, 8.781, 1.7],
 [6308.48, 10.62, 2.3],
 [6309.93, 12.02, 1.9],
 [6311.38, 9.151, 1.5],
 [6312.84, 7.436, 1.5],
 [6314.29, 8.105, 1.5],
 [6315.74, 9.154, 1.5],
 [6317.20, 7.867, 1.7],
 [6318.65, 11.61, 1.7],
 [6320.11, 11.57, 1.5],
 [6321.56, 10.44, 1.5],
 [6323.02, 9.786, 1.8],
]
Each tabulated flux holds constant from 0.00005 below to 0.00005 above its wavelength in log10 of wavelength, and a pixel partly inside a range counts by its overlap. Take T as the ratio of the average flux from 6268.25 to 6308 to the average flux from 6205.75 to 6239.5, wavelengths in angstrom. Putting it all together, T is 1.0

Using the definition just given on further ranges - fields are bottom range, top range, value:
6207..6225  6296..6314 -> 1.00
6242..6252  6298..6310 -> 0.93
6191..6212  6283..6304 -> 0.96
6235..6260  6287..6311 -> 0.90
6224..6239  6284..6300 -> 0.89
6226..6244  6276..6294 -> 0.96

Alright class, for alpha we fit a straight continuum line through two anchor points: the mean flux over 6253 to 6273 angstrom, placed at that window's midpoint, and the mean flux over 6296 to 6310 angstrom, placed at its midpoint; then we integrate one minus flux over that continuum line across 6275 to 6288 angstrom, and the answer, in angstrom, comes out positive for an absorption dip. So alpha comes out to -0.25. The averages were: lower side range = 9.81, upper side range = 9.76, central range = 9.97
